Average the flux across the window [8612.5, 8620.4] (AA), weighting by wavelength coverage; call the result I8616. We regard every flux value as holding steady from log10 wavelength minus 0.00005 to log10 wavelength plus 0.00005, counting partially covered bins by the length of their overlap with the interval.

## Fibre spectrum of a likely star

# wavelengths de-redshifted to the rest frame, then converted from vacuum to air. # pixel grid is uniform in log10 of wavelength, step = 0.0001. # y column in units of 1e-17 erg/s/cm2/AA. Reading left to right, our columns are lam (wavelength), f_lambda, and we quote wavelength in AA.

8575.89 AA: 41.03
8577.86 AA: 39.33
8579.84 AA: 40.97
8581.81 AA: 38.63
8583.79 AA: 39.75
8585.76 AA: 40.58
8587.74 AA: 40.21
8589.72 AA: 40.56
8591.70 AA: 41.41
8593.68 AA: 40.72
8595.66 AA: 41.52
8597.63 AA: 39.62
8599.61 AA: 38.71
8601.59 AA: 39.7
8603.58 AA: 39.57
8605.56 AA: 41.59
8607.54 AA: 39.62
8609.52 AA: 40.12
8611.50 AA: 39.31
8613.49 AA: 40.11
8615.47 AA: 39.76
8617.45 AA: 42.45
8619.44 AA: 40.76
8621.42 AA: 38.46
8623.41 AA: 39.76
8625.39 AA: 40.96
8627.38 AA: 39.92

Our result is 40.8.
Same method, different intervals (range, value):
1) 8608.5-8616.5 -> 39.9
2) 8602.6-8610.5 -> 40.3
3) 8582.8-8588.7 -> 40.2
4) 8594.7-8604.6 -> 39.8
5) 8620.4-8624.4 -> 39.2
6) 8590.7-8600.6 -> 40.4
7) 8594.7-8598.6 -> 40.7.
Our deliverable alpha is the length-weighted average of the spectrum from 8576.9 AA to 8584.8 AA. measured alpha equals 39.7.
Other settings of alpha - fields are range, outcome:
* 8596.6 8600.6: 39.3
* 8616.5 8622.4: 40.5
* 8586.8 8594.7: 40.7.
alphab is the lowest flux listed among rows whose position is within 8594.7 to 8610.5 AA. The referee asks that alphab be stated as 38.71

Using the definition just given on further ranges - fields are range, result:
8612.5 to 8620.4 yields 39.76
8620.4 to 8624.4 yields 38.46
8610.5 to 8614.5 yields 39.31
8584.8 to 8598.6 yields 39.62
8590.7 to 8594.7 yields 40.72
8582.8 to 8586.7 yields 39.75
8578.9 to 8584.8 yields 38.63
